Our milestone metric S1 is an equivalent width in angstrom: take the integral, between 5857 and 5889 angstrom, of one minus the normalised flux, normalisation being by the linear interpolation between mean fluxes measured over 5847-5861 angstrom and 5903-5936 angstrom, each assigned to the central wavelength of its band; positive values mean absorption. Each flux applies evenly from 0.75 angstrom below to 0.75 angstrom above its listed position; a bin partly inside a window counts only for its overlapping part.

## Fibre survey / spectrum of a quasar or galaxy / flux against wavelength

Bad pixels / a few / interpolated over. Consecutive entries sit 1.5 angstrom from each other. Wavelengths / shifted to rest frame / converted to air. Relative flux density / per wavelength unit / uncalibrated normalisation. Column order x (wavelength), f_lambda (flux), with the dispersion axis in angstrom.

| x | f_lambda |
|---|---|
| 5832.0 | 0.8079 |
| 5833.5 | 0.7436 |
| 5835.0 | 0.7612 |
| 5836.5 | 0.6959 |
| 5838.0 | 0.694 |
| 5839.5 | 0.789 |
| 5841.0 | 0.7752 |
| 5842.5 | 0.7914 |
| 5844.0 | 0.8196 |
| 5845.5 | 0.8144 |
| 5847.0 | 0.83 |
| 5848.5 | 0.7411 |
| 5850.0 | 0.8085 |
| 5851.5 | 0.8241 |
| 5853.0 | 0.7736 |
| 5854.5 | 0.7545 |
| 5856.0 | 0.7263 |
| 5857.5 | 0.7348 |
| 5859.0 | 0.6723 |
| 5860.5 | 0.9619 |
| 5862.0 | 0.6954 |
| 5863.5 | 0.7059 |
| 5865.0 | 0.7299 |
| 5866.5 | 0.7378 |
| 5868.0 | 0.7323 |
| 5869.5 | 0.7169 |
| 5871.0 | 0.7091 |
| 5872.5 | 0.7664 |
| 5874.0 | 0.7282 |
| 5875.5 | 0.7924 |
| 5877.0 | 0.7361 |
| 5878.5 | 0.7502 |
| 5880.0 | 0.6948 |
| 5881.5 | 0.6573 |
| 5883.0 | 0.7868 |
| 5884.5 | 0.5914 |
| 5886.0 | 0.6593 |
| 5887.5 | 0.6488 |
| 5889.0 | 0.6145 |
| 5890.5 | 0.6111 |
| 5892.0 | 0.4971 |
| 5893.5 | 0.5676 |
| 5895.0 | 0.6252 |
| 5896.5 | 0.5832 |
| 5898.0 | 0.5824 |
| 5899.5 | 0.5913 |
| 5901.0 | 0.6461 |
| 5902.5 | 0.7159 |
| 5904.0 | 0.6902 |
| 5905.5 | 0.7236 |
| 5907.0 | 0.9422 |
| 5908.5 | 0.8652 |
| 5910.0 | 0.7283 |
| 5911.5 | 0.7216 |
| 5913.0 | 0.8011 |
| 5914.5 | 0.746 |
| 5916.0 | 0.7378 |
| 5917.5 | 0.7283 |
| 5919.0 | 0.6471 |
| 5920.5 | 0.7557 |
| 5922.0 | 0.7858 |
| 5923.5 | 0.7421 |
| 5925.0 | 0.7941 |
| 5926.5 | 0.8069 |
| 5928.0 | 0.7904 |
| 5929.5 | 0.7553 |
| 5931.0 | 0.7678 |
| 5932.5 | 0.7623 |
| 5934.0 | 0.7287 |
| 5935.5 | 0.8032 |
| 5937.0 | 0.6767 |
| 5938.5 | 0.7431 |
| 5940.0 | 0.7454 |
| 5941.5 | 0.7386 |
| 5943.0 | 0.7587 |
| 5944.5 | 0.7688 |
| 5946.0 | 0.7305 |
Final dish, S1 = 2.1 angstrom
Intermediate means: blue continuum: 0.777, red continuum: 0.764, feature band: 0.722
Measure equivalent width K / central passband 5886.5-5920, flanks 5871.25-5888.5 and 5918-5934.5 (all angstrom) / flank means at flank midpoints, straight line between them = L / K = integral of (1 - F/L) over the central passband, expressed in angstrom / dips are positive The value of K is 2.35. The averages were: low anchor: 0.709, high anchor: 0.758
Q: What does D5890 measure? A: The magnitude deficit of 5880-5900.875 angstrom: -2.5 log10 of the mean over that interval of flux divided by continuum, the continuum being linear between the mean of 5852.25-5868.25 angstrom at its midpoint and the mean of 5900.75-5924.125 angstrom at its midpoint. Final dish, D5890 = 0.21 mag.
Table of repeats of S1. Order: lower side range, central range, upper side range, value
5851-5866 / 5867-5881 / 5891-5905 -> -0.7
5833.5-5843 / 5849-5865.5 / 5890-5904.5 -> -1.4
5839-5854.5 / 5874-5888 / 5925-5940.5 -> 1.4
